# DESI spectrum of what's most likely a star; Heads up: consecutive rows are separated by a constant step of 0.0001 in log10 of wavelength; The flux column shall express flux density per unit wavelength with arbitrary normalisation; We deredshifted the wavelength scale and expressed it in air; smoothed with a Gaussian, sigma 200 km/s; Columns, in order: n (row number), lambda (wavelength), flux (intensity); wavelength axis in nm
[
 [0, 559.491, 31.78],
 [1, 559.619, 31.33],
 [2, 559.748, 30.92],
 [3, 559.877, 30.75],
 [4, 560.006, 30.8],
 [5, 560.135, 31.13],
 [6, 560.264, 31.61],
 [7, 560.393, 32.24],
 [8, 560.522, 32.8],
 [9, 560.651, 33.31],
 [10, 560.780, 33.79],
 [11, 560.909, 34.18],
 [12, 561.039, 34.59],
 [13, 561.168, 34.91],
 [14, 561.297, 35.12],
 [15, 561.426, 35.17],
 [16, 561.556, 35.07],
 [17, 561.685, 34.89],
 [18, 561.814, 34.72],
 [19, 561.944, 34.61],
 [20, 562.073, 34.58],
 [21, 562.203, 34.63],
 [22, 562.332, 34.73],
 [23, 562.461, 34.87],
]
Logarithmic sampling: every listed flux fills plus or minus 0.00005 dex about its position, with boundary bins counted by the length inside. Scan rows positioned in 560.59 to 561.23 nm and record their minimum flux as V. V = 33.31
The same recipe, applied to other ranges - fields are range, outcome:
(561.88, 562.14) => 34.58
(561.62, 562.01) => 34.61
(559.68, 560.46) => 30.75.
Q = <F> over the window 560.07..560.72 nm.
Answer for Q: 32.2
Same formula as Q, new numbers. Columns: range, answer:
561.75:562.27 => 34.6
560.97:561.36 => 34.8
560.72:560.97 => 34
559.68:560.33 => 31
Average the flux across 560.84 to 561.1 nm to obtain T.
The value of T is 34.3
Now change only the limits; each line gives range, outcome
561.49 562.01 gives 34.8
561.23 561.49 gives 35.2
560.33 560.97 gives 33.3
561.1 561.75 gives 35.1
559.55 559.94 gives 31.1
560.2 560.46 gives 31.9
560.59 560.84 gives 33.6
